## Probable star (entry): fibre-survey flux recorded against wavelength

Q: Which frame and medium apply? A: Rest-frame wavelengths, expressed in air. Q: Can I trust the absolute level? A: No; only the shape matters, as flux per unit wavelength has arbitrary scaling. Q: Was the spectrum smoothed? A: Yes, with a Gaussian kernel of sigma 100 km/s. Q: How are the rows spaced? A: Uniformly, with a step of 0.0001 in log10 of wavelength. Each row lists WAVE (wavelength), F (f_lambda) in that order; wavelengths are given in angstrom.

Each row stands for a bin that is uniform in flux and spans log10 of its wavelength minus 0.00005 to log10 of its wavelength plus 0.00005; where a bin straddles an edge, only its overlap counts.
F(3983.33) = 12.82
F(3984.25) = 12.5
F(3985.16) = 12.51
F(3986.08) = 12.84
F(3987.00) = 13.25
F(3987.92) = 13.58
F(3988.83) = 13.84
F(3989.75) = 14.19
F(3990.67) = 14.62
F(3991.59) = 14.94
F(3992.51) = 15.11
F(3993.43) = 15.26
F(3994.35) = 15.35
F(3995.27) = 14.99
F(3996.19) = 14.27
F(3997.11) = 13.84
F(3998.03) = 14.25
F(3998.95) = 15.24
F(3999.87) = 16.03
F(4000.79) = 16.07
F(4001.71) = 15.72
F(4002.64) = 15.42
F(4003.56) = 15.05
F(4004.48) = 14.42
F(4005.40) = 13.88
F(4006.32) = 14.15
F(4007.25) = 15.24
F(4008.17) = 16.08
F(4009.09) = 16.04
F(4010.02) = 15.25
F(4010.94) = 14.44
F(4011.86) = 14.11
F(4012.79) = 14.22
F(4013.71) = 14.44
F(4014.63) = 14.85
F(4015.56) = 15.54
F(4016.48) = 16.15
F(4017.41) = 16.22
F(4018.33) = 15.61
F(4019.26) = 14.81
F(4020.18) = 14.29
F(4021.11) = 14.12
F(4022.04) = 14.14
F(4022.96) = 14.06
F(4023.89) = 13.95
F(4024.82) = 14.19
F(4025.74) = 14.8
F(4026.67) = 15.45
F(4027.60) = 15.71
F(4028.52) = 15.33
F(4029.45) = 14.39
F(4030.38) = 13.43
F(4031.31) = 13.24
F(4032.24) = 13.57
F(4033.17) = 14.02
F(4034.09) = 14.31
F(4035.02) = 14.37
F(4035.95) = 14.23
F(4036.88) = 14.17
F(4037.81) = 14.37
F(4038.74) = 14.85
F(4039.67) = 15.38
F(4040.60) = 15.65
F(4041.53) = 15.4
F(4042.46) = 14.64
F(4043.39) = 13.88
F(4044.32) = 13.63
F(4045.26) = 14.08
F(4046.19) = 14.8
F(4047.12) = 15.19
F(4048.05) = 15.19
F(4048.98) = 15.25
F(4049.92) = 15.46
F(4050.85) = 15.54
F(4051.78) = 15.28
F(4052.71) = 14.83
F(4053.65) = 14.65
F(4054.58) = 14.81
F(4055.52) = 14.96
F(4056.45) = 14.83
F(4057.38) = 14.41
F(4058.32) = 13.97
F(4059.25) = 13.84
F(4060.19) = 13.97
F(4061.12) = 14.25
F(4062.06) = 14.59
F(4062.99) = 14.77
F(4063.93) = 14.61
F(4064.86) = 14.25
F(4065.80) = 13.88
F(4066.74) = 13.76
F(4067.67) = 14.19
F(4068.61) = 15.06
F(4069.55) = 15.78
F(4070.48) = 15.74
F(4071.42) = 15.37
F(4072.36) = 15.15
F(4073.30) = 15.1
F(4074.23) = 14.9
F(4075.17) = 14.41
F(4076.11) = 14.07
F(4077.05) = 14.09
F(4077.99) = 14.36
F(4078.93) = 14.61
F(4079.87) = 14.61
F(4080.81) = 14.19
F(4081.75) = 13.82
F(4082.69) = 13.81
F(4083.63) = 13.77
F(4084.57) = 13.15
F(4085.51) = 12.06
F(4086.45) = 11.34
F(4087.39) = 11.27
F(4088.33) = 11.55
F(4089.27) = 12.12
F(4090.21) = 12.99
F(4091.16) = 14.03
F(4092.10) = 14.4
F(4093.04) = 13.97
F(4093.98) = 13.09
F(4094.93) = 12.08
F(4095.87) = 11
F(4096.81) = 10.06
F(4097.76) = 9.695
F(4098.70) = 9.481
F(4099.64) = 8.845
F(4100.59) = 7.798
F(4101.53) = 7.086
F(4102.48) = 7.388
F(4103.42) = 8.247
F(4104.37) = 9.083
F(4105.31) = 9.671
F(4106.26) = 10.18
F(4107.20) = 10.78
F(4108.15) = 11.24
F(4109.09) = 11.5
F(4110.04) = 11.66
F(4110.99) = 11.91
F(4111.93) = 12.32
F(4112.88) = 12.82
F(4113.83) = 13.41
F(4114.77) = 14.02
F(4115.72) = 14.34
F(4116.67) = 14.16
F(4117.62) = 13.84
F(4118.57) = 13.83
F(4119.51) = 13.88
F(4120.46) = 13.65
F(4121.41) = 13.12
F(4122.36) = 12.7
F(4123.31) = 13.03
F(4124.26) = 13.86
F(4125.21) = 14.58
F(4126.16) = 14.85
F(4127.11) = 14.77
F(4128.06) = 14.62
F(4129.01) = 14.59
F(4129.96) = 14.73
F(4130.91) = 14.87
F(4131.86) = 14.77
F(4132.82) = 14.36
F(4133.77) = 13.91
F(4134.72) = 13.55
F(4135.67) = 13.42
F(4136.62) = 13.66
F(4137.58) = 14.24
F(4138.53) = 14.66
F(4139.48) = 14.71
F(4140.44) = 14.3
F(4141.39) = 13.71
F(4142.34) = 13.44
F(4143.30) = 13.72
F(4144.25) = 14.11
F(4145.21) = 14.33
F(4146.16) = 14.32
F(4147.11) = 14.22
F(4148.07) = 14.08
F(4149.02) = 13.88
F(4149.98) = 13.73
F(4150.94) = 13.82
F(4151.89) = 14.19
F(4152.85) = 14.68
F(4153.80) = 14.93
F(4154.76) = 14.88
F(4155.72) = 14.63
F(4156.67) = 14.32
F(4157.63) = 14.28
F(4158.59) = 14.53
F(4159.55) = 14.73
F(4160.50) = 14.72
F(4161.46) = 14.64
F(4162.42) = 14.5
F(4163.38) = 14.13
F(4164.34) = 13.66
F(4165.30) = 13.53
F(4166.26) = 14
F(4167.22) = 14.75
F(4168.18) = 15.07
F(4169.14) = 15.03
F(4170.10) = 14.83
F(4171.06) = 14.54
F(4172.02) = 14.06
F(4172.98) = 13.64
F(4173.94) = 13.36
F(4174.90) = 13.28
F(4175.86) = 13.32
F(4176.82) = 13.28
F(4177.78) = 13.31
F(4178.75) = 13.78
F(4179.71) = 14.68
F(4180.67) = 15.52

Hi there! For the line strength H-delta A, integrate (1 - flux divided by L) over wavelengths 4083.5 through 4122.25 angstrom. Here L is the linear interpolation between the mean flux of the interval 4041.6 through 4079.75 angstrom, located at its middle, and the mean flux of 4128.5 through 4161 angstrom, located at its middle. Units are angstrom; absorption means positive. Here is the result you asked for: 7.3 angstrom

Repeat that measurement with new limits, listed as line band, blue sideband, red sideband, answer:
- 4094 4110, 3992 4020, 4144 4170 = 5.3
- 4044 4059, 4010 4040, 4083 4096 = -1.1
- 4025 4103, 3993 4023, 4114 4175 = 4.8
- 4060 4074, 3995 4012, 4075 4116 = -2.0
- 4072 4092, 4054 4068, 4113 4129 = 0.8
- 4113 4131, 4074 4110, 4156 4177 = -1.7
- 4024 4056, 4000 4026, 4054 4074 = 0.2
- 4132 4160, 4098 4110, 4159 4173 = -3.1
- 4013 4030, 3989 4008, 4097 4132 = -0.6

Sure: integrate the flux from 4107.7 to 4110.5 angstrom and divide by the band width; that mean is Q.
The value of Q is 11.5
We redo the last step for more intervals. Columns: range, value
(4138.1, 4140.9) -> 14.5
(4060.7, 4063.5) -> 14.5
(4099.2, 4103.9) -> 7.85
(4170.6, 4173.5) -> 14.1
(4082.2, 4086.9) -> 12.8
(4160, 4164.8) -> 14.3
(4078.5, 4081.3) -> 14.5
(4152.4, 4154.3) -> 14.8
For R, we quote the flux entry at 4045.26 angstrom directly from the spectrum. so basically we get 14.08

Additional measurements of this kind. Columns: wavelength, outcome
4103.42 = 8.247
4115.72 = 14.34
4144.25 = 14.11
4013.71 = 14.44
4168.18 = 15.07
